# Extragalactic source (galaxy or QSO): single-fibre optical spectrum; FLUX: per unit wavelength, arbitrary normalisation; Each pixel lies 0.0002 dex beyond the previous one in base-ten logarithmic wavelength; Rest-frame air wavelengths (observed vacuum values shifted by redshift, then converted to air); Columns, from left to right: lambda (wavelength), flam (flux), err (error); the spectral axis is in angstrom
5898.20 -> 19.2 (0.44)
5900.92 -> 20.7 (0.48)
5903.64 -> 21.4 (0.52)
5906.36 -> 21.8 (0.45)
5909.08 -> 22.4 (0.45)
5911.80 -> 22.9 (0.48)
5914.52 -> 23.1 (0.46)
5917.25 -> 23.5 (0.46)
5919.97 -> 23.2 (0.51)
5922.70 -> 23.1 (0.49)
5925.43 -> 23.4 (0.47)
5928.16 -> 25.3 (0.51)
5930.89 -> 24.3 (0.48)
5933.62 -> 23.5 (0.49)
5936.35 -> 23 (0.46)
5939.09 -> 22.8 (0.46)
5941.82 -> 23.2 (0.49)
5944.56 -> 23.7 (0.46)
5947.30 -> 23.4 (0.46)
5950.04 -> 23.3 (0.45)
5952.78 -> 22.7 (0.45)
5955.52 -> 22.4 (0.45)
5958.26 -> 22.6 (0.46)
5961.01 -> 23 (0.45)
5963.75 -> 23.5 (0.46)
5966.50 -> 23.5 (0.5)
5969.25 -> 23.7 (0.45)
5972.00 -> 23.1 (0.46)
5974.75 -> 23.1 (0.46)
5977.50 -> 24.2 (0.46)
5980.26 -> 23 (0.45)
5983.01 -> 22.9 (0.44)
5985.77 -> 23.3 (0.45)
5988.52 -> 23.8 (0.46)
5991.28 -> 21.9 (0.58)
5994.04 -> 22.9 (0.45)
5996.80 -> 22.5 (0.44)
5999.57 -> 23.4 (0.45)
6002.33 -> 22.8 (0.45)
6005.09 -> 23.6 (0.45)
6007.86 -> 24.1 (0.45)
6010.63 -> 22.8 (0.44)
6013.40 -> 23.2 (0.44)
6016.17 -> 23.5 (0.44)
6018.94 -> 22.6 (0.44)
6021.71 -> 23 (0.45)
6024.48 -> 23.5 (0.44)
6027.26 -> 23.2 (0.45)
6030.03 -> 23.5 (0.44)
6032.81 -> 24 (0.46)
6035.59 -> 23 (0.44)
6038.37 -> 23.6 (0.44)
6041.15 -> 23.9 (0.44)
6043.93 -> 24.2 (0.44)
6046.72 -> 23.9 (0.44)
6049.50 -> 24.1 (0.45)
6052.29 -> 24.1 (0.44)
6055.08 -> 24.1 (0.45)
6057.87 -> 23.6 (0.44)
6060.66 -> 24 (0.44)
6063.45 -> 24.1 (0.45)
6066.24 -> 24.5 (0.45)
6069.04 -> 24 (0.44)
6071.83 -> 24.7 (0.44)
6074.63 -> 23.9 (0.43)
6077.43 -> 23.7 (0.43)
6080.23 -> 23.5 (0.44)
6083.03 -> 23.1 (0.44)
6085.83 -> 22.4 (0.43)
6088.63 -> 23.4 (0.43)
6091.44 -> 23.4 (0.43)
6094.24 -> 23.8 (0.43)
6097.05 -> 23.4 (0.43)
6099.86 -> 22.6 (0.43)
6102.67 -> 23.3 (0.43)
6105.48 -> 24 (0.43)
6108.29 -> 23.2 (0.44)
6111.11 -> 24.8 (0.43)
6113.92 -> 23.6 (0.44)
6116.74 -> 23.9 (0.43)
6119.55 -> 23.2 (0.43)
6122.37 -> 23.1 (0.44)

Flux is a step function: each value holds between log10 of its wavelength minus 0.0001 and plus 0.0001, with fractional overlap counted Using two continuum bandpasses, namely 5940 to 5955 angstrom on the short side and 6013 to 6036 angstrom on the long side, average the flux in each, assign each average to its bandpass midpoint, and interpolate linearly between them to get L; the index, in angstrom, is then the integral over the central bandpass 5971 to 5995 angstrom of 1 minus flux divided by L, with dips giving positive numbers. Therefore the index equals 0.1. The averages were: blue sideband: 23.2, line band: 23.1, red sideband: 23.3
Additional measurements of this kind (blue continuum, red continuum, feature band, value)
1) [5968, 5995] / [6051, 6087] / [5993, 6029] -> 0.4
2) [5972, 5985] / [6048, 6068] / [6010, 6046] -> 0.5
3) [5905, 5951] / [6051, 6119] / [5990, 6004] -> 0.4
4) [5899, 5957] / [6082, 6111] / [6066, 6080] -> -0.5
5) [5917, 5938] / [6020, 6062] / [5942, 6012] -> 1.5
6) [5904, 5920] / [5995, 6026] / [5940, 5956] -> -0.2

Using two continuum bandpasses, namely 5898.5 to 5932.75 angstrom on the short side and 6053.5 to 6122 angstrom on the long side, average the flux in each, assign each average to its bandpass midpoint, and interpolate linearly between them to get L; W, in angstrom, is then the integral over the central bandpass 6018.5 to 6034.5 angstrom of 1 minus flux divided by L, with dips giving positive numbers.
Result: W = 0.02 angstrom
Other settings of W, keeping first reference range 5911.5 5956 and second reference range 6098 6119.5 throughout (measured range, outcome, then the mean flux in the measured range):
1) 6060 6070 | -0.3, 24.2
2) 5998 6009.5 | 0.0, 23.4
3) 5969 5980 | 0.0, 23.4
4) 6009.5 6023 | 0.3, 23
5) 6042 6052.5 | -0.2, 24.1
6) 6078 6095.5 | 0.2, 23.3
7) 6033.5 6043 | 0.0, 23.6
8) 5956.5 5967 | 0.1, 23.1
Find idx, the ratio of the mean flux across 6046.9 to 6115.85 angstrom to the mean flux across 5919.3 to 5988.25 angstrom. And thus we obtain 1.02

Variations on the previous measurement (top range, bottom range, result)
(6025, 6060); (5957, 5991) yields 1.02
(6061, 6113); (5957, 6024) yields 1.02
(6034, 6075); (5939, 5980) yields 1.03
